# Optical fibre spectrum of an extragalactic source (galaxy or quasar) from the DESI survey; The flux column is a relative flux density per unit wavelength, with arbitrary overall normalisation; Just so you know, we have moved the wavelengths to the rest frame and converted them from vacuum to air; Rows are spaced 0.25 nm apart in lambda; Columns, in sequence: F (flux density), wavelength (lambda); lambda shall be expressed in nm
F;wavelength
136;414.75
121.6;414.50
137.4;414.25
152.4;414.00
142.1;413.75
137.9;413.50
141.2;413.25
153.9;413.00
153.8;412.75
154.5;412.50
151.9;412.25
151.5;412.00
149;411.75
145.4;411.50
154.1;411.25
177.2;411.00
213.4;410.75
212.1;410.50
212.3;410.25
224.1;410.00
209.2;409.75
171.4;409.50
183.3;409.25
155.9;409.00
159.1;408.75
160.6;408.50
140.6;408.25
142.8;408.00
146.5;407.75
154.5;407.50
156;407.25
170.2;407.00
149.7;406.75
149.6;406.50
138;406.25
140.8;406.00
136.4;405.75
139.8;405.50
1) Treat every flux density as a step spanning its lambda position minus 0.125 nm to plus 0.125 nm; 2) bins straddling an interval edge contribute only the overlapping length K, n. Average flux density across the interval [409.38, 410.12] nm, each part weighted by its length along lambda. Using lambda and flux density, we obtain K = 202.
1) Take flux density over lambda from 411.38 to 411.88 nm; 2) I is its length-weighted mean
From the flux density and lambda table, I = 147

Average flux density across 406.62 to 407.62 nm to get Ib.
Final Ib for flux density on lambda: 158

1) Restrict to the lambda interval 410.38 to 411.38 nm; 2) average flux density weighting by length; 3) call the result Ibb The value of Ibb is 189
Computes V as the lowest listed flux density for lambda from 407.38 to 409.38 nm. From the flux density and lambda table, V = 140.6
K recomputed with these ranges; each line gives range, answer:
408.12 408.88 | 153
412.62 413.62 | 147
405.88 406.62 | 143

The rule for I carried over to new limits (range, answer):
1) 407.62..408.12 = 145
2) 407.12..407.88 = 152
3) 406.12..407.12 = 152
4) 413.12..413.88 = 141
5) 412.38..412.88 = 154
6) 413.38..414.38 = 142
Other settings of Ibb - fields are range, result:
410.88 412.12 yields 155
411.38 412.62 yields 150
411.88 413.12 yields 153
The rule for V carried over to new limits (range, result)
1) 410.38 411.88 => 145.4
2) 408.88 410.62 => 155.9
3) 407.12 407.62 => 154.5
